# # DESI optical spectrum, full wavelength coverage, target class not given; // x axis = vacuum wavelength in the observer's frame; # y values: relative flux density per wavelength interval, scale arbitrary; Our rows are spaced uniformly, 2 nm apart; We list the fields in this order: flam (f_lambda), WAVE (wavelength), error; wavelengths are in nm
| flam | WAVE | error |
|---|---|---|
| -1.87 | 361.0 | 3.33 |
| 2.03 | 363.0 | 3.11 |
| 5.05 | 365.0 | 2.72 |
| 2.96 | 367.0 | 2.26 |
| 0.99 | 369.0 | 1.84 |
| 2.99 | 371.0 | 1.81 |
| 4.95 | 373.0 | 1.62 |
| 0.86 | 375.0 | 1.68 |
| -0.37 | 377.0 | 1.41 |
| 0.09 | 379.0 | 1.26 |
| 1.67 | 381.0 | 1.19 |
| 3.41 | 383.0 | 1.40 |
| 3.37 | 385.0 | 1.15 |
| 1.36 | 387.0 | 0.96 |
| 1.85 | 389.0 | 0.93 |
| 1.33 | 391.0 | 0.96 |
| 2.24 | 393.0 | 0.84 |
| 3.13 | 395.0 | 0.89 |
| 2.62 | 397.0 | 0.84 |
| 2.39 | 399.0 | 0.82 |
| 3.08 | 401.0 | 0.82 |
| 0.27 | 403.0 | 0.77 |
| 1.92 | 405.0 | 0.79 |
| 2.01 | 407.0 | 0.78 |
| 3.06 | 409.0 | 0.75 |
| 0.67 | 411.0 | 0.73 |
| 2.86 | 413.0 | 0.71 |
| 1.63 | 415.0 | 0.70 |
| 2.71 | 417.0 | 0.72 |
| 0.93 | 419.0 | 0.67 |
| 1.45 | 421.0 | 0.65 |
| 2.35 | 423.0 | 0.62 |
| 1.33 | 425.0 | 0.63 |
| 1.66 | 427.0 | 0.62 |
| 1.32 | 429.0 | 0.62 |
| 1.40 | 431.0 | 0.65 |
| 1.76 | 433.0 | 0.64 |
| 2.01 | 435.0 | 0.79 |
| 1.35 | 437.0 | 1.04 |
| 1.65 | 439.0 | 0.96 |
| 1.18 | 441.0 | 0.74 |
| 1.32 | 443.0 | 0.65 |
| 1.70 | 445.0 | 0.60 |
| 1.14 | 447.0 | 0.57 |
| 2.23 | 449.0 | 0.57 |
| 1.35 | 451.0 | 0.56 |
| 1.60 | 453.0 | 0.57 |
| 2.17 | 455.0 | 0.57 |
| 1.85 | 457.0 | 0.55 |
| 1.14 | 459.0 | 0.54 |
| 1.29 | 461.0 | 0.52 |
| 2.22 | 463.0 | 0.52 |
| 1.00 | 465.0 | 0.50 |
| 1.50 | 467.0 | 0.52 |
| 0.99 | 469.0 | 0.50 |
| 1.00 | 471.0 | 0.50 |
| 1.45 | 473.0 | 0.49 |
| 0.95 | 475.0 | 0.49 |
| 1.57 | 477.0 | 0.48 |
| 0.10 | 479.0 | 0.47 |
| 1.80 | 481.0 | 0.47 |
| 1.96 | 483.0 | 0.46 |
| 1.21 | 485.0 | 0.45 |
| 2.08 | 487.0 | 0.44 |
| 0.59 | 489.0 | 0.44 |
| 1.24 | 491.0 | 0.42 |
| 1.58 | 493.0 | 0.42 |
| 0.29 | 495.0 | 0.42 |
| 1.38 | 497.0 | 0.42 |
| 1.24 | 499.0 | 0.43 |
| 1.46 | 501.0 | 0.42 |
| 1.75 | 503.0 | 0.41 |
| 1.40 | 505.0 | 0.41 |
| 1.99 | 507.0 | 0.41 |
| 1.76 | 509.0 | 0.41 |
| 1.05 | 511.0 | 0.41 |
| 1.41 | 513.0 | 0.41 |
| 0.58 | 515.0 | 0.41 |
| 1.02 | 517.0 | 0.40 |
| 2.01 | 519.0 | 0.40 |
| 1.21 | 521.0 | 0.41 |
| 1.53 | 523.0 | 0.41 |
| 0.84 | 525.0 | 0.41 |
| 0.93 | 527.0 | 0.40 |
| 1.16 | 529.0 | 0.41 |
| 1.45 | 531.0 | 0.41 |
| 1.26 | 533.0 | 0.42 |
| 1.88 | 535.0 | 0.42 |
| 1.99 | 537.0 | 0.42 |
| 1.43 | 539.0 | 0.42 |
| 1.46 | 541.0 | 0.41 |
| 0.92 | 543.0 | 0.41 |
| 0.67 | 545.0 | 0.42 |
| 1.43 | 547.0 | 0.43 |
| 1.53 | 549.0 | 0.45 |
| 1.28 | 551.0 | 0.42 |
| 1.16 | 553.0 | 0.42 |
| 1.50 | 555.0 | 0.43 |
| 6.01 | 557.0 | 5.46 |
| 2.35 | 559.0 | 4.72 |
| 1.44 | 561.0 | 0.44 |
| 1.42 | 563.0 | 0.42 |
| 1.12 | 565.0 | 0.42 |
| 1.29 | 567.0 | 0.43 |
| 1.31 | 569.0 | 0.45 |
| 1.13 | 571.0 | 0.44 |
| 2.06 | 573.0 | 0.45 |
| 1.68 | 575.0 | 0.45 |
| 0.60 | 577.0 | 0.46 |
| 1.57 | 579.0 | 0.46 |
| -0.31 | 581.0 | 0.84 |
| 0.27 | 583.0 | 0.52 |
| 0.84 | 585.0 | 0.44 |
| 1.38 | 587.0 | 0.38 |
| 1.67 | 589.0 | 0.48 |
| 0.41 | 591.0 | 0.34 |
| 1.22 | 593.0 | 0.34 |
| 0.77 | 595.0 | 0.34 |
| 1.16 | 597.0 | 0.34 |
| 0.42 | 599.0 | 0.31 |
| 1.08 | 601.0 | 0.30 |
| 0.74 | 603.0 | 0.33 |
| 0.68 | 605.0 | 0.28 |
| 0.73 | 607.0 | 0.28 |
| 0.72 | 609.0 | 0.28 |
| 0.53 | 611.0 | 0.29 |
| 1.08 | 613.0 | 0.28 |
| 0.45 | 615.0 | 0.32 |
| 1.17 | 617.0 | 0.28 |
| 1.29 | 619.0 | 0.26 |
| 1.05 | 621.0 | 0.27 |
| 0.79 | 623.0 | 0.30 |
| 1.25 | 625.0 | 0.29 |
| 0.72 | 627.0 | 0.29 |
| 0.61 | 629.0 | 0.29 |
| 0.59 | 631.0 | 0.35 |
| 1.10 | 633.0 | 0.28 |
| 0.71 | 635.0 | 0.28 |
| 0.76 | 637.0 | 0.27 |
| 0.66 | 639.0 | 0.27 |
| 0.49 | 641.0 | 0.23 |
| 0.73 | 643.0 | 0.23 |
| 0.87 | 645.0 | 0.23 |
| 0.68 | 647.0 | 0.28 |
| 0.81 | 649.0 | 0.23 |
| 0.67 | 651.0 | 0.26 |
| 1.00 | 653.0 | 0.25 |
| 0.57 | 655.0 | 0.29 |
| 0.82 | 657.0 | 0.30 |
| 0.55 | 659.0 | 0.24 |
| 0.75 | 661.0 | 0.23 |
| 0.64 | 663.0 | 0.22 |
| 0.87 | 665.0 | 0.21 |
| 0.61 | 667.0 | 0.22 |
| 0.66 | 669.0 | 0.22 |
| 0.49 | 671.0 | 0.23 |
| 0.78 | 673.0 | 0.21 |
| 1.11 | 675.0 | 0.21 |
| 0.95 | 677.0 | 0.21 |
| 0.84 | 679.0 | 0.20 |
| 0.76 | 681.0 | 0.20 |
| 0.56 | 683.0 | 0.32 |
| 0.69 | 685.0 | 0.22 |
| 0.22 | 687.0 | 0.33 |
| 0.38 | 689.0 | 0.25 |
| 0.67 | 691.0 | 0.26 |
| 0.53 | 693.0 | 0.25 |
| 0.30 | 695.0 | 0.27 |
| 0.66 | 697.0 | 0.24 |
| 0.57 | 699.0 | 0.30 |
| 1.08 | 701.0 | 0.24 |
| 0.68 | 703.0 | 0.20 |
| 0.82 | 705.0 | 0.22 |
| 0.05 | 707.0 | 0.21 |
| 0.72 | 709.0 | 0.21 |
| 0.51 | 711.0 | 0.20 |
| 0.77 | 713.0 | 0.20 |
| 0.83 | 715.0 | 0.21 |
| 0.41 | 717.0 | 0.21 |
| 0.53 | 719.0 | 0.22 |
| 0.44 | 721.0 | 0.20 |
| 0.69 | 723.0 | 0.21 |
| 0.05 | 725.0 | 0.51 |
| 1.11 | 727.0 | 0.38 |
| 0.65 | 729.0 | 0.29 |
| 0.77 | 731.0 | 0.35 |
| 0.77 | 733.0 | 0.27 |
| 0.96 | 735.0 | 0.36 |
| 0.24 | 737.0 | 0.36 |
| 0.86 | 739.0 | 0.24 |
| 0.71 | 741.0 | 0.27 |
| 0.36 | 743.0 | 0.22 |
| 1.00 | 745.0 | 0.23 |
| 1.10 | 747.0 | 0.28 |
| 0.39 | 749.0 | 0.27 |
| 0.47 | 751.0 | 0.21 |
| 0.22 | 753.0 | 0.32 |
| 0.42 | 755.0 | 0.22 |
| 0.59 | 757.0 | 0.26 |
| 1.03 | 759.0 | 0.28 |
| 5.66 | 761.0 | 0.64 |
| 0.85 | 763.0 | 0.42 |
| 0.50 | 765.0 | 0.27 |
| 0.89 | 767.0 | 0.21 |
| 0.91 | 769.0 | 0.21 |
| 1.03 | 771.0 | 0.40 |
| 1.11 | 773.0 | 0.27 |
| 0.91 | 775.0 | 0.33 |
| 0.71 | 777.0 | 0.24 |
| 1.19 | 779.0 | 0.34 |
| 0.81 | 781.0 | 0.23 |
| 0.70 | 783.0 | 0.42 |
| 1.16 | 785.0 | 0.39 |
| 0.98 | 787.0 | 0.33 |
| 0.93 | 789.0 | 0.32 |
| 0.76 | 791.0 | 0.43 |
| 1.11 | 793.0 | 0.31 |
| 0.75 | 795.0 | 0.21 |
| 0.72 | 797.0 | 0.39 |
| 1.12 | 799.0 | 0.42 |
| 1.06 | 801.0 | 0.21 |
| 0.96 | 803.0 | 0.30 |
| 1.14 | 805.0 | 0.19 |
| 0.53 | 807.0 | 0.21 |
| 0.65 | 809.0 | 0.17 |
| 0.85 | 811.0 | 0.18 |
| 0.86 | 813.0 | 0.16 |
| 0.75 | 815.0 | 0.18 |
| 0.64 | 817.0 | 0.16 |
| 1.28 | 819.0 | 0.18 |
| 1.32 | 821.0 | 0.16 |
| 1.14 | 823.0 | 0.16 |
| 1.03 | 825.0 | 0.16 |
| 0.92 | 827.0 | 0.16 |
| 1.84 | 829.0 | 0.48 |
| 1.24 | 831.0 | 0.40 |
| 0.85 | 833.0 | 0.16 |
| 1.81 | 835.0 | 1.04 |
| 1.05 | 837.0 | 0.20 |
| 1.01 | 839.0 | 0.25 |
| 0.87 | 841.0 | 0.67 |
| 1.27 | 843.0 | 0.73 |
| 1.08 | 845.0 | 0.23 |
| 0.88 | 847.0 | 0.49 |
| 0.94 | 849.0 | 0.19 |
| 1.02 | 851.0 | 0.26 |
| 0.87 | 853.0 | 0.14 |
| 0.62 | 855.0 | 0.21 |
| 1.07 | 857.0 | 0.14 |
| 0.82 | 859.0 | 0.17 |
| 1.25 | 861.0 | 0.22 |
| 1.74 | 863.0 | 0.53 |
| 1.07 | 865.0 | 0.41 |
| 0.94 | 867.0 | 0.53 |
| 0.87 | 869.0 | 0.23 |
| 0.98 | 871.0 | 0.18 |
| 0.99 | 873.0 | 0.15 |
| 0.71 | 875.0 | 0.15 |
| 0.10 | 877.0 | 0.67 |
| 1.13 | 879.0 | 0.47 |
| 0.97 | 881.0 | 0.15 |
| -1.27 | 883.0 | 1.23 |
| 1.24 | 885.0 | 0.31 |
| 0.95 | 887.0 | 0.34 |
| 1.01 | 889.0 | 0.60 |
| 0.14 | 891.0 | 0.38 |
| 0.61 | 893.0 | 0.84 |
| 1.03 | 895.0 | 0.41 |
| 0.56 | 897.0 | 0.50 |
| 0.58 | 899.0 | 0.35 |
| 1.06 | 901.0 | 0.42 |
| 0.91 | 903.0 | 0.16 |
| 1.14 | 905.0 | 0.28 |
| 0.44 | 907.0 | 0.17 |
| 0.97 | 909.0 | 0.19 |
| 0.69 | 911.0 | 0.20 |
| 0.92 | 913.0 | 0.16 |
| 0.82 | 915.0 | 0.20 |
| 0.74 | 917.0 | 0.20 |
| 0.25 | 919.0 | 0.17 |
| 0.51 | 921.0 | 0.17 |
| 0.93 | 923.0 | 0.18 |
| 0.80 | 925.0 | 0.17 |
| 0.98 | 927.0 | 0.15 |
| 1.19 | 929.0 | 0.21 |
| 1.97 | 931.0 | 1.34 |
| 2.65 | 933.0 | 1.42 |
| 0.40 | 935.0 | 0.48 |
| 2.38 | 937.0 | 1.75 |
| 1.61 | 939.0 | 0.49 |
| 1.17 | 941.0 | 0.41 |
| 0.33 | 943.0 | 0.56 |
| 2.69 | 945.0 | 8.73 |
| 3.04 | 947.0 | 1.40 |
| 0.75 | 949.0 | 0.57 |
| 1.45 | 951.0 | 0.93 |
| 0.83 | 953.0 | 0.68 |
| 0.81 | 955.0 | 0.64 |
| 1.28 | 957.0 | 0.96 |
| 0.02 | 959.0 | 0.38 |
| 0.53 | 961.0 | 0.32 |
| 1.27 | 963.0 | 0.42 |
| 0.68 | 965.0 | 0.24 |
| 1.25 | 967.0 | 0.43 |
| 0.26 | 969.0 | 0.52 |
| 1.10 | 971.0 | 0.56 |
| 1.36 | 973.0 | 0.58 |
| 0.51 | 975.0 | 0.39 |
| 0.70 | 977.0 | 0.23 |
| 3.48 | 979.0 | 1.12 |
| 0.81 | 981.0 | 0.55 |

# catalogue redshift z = 1.040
